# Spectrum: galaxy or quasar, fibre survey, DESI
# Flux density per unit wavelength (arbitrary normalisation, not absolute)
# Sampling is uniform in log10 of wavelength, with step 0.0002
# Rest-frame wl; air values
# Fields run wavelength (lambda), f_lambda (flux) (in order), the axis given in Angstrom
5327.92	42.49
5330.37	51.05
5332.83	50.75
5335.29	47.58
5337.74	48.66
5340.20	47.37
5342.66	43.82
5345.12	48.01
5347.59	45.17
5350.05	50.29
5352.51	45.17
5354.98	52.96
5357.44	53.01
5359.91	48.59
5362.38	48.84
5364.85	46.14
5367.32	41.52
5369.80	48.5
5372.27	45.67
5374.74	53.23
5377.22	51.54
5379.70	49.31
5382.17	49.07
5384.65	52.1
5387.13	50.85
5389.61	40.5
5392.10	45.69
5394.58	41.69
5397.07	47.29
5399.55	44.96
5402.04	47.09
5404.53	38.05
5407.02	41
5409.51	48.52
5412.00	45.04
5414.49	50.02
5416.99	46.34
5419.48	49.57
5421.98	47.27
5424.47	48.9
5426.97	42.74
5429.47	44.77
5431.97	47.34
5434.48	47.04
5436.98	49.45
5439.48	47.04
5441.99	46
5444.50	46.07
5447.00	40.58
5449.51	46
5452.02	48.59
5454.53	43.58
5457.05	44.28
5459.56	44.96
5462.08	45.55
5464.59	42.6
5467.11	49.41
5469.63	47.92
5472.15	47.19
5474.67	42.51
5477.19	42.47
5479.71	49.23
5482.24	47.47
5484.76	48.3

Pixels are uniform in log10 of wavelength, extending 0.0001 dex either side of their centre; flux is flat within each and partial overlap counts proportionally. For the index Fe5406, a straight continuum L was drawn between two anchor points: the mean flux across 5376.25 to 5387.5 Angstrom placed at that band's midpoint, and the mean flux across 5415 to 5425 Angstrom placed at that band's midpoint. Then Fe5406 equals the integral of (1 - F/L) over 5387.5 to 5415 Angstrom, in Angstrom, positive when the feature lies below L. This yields 2.6 Angstrom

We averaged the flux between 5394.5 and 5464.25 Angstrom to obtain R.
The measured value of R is 45.7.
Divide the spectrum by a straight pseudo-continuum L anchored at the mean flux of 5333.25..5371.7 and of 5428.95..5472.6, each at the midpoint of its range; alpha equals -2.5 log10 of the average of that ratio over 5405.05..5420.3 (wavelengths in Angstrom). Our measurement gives 0.01 mag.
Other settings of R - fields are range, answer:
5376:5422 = 46.6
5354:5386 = 49.3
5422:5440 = 46.8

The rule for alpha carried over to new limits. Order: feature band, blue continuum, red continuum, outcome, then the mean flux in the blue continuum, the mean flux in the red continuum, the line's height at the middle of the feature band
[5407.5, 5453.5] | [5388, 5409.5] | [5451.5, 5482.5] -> -0.048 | 43.7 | 45.7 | 44.6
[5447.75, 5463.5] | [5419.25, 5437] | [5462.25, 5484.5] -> 0.027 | 46.8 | 46.2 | 46.4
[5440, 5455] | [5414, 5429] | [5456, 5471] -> 0.024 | 47.2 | 45.8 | 46.3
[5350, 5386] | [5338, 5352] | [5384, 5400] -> -0.058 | 47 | 46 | 46.5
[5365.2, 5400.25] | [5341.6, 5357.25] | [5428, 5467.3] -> -0.002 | 48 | 45.7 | 47.2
